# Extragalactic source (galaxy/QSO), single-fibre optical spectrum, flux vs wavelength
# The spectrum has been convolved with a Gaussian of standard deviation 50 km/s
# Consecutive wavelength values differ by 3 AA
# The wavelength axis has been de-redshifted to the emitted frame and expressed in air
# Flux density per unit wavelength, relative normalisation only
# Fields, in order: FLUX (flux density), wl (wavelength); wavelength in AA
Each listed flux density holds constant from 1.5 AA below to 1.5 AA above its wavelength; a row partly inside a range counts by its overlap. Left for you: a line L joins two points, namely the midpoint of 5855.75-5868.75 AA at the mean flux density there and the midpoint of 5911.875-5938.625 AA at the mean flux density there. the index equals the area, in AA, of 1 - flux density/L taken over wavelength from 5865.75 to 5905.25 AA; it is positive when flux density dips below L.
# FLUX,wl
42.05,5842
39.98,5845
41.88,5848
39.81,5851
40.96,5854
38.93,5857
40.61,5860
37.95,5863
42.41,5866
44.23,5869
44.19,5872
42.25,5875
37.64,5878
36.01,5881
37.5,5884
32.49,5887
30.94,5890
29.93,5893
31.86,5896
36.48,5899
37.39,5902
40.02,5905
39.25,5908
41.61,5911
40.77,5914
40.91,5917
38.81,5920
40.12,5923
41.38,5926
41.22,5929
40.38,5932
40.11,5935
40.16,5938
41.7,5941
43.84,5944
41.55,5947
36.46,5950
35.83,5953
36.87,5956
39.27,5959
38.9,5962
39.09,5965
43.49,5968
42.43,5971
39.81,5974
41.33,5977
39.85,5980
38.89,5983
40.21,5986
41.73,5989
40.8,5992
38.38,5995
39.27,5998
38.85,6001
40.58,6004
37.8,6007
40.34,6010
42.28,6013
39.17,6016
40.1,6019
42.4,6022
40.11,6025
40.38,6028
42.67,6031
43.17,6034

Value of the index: 3.2 AA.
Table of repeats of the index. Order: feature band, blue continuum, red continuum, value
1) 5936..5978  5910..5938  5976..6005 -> 0.2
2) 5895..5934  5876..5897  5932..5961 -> -2.9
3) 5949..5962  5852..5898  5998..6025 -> 0.6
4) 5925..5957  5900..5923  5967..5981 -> 0.4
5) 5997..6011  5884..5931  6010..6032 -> 0.4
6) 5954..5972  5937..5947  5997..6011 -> 0.5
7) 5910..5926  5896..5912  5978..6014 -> -0.8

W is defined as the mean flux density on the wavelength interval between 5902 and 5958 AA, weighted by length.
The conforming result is 40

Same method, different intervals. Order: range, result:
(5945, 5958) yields 38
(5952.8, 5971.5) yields 39.5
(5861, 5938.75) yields 38.7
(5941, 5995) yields 40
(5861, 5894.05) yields 37.9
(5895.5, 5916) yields 38.6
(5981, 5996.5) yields 40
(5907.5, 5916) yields 40.7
